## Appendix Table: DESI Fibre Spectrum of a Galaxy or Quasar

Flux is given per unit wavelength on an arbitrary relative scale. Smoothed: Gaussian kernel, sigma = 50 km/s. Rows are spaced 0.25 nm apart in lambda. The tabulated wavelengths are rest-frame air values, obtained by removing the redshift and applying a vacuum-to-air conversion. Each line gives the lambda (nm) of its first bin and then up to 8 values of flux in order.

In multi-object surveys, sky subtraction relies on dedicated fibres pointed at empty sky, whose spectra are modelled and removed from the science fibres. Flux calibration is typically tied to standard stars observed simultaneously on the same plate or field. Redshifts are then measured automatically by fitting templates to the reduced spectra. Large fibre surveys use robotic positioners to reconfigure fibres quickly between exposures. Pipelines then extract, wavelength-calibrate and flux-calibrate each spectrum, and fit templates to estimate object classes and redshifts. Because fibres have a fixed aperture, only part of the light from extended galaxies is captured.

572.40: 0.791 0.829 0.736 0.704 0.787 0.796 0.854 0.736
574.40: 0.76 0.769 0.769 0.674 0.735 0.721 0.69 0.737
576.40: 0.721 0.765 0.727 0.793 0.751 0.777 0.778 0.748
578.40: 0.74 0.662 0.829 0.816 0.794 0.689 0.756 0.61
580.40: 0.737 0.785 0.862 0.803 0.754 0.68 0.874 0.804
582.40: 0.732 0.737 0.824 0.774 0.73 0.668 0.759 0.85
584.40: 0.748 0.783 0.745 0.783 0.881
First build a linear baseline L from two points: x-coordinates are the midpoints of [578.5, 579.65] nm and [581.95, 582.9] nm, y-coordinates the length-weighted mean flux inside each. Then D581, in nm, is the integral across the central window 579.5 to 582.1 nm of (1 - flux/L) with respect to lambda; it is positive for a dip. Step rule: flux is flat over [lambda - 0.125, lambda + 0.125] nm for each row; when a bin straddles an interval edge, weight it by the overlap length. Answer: 0.05 nm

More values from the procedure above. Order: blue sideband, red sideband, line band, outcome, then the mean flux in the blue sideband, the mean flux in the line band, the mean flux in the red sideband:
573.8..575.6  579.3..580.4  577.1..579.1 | -0.09 nm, 0.754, 0.761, 0.713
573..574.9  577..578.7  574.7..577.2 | 0.10 nm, 0.772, 0.732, 0.753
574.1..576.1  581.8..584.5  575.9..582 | -0.04 nm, 0.732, 0.756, 0.772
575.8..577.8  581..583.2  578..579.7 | 0.00 nm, 0.746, 0.757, 0.777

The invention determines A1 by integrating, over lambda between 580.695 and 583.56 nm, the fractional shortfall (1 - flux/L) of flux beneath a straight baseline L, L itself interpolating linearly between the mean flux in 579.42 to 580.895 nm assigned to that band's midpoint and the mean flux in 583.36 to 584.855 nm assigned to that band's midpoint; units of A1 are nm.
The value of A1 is -0.13 nm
